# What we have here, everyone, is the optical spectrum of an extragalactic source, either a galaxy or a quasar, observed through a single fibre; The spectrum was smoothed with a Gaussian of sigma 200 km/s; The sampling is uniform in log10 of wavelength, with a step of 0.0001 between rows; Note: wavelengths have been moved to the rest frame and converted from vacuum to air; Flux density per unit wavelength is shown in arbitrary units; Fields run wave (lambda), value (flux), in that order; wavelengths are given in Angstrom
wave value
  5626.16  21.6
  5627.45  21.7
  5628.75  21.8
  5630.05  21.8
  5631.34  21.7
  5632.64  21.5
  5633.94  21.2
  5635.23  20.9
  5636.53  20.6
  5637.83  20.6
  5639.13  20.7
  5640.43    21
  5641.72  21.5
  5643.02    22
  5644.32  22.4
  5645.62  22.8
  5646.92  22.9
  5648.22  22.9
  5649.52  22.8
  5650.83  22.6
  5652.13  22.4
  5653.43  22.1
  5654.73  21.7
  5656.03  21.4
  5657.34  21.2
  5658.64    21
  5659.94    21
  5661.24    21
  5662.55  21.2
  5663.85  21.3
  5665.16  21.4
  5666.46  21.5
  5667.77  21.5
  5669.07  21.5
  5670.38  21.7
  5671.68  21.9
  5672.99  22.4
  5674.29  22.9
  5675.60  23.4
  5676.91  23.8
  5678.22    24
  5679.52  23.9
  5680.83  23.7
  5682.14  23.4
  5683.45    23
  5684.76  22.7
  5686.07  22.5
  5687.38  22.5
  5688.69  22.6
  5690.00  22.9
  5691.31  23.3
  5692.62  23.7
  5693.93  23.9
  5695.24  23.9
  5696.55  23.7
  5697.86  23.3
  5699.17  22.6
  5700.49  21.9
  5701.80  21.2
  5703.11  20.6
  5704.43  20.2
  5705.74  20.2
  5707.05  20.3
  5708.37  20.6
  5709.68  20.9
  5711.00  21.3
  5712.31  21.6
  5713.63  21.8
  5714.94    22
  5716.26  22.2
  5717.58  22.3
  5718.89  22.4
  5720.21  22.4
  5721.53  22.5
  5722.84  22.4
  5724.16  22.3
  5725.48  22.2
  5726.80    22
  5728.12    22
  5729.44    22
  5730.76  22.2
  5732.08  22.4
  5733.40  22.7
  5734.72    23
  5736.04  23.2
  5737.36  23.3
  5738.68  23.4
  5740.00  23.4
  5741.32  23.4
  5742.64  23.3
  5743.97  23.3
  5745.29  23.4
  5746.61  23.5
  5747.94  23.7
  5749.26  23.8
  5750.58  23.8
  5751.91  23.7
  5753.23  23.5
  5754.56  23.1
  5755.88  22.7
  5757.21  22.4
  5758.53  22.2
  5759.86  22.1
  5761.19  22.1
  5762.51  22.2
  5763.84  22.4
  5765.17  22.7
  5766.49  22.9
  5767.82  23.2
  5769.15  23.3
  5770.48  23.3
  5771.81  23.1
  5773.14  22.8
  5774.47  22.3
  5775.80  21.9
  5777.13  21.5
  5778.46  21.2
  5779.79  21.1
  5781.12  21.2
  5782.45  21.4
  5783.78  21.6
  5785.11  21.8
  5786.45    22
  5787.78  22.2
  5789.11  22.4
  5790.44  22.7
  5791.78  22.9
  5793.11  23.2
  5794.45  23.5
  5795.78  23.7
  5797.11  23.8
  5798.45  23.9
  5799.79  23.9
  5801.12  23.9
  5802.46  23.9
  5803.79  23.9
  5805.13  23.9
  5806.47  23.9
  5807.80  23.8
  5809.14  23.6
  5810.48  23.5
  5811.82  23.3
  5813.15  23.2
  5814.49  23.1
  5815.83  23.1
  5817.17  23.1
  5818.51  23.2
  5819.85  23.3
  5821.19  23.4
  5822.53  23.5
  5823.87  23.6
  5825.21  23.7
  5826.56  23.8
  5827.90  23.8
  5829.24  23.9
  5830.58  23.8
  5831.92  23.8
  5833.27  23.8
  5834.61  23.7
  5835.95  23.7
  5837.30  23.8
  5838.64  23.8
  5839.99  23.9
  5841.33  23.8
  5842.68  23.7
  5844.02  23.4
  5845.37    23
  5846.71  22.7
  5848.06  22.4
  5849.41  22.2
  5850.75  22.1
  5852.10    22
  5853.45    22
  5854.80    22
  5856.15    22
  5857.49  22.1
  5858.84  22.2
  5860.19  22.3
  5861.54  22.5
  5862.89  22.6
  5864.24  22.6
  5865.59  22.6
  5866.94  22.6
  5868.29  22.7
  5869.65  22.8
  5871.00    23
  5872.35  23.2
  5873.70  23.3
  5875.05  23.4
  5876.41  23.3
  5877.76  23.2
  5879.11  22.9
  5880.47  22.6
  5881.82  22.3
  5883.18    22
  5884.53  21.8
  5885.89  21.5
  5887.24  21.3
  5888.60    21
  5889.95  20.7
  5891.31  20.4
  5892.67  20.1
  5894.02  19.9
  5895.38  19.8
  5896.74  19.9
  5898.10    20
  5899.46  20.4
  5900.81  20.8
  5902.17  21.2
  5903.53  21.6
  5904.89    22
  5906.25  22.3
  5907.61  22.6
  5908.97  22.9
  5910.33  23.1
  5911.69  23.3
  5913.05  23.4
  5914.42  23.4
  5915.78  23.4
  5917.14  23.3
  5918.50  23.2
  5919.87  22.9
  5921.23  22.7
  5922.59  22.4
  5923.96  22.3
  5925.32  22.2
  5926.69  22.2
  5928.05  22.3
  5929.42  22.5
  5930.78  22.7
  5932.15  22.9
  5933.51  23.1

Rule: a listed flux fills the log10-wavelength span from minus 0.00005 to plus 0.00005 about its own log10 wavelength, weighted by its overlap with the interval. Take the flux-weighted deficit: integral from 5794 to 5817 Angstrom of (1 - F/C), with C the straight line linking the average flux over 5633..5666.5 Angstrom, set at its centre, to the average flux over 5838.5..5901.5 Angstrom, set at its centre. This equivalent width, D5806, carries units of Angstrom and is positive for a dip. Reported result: -1.7 Angstrom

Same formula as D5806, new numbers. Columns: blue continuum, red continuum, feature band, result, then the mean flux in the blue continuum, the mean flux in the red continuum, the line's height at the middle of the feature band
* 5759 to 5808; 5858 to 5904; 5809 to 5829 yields -0.9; 22.7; 21.8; 22.4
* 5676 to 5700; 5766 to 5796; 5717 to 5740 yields 0.4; 23.3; 22.4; 22.9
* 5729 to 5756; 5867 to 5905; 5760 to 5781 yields 0.5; 23.2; 21.7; 22.9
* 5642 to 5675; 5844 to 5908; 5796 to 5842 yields -3.6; 21.9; 22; 21.9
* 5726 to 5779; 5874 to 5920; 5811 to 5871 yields -2.1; 22.8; 21.9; 22.3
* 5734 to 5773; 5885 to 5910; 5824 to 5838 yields -1.1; 23.1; 21.1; 22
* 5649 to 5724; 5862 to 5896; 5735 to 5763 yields -1.2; 22.2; 22.1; 22.1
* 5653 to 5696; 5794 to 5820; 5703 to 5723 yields 1.1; 22.4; 23.6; 22.8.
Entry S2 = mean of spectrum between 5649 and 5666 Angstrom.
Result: 21.6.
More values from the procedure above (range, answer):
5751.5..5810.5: 22.8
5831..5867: 22.9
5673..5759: 22.7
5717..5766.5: 22.8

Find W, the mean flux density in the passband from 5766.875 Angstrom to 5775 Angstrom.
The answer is 23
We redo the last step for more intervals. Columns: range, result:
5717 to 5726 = 22.4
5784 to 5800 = 22.9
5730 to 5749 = 23.2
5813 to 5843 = 23.6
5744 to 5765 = 23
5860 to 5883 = 22.8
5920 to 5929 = 22.4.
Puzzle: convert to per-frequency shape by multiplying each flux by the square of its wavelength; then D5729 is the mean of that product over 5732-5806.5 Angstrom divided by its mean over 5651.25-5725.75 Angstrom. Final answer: 1.06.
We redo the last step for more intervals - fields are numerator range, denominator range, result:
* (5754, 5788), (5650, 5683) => 1.04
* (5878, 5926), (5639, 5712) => 1.07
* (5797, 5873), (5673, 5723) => 1.08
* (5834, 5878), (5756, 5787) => 1.06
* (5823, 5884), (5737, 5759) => 1.02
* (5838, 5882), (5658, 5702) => 1.07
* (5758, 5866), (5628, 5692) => 1.09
